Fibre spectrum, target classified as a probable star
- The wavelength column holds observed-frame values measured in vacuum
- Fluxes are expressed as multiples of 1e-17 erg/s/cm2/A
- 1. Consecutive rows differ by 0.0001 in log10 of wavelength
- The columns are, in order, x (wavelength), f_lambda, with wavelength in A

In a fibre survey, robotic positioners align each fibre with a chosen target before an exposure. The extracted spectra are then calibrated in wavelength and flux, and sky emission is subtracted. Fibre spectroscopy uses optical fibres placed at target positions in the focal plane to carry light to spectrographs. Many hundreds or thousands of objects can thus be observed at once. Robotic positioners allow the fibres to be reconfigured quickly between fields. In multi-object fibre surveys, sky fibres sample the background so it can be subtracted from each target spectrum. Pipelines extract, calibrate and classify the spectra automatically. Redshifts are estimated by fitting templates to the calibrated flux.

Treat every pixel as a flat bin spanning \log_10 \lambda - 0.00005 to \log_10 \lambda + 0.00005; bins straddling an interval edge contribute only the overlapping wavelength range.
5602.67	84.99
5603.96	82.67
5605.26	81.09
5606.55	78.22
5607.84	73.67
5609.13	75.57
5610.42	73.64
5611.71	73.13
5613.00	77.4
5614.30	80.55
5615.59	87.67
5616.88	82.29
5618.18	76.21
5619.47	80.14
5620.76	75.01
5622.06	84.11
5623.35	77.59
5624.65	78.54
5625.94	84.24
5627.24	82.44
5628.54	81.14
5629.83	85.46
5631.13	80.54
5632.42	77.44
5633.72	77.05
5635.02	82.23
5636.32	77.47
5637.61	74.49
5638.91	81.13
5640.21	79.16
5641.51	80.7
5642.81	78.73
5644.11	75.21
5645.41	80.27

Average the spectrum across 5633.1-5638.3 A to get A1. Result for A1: 77.9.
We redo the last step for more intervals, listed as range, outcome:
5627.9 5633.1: 81.2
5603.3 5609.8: 78.2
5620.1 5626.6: 79.9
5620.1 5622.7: 79.5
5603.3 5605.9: 81.6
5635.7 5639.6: 77.8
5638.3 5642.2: 80.2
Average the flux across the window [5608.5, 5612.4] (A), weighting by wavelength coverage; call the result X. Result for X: 74.3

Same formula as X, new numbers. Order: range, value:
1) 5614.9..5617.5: 85.1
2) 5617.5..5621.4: 77.2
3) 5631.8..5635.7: 78.7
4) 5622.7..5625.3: 78.2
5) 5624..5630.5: 82.3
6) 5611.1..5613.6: 75.3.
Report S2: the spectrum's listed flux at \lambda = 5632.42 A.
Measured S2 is 77.44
